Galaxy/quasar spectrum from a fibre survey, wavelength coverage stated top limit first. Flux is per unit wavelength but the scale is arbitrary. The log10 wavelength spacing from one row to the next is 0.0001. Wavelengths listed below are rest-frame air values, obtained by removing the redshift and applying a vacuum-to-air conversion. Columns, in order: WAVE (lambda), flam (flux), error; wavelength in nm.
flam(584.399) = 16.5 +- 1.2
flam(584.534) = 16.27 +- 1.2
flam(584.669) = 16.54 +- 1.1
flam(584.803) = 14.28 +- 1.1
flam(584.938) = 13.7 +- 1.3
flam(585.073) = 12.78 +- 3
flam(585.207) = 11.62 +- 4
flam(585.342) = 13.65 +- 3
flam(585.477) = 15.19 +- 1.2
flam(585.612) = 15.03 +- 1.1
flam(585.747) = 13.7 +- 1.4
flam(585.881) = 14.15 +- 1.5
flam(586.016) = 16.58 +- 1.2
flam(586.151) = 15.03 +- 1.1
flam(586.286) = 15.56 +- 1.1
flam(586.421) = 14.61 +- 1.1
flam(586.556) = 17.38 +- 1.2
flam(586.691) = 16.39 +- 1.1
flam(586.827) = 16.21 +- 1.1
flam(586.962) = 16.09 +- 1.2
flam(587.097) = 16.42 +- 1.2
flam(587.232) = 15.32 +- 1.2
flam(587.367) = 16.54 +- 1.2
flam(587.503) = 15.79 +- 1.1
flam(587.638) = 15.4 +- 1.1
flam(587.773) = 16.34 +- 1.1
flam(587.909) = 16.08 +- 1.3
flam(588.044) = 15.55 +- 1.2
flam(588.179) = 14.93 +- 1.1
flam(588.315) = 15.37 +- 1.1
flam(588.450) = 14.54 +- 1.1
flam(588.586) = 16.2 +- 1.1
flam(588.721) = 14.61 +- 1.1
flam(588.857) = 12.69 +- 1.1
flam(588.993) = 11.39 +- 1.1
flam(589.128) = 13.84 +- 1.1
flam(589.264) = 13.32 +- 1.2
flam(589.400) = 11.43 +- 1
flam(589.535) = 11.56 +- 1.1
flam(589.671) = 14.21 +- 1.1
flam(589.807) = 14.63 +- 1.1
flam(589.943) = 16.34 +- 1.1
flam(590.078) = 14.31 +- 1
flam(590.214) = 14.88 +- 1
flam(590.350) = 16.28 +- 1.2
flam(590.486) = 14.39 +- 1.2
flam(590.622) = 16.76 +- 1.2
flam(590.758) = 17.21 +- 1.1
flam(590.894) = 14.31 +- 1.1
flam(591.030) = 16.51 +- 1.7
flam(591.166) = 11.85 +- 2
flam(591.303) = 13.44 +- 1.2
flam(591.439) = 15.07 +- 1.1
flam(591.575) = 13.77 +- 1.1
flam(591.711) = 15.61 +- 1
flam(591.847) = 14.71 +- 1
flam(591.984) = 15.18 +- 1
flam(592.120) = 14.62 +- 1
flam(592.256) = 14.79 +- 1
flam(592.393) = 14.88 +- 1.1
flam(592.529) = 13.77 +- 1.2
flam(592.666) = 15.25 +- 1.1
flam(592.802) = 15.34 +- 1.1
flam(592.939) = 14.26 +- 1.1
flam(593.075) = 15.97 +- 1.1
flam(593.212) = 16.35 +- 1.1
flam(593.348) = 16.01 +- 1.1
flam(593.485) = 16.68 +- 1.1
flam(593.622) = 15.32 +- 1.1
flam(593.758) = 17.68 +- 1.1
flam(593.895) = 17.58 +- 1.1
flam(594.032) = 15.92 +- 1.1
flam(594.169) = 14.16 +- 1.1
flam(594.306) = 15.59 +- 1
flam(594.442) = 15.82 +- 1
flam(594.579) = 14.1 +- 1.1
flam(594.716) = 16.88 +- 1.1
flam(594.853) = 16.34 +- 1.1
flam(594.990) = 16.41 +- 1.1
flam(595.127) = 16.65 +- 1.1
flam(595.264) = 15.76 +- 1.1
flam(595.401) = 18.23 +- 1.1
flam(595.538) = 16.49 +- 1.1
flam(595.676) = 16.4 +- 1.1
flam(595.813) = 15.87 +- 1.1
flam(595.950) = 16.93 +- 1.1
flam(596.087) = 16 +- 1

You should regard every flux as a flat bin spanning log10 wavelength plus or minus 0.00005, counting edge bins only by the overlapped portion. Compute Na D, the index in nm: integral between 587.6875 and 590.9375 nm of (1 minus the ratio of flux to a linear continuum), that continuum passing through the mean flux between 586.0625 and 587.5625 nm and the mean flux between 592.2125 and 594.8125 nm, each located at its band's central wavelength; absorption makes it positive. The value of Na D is 0.242 nm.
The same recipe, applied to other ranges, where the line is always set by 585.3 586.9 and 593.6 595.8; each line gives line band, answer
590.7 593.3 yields 0.17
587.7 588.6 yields 0.00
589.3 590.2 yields 0.11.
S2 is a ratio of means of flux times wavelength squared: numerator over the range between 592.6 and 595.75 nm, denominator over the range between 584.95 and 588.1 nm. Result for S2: 1.1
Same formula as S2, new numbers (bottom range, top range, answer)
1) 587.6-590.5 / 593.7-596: 1.15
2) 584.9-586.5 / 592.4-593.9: 1.13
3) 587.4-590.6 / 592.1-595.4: 1.10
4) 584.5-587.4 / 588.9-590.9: 0.96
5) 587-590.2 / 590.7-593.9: 1.05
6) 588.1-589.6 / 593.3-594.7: 1.19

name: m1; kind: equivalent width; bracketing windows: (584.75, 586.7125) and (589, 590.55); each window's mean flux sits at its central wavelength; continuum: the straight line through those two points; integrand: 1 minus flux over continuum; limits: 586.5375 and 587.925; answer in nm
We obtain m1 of -0.17 nm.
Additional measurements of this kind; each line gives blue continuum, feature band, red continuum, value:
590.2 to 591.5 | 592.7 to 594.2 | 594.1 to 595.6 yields -0.02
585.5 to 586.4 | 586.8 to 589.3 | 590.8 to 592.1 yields -0.04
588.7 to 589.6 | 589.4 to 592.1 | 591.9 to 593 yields -0.21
